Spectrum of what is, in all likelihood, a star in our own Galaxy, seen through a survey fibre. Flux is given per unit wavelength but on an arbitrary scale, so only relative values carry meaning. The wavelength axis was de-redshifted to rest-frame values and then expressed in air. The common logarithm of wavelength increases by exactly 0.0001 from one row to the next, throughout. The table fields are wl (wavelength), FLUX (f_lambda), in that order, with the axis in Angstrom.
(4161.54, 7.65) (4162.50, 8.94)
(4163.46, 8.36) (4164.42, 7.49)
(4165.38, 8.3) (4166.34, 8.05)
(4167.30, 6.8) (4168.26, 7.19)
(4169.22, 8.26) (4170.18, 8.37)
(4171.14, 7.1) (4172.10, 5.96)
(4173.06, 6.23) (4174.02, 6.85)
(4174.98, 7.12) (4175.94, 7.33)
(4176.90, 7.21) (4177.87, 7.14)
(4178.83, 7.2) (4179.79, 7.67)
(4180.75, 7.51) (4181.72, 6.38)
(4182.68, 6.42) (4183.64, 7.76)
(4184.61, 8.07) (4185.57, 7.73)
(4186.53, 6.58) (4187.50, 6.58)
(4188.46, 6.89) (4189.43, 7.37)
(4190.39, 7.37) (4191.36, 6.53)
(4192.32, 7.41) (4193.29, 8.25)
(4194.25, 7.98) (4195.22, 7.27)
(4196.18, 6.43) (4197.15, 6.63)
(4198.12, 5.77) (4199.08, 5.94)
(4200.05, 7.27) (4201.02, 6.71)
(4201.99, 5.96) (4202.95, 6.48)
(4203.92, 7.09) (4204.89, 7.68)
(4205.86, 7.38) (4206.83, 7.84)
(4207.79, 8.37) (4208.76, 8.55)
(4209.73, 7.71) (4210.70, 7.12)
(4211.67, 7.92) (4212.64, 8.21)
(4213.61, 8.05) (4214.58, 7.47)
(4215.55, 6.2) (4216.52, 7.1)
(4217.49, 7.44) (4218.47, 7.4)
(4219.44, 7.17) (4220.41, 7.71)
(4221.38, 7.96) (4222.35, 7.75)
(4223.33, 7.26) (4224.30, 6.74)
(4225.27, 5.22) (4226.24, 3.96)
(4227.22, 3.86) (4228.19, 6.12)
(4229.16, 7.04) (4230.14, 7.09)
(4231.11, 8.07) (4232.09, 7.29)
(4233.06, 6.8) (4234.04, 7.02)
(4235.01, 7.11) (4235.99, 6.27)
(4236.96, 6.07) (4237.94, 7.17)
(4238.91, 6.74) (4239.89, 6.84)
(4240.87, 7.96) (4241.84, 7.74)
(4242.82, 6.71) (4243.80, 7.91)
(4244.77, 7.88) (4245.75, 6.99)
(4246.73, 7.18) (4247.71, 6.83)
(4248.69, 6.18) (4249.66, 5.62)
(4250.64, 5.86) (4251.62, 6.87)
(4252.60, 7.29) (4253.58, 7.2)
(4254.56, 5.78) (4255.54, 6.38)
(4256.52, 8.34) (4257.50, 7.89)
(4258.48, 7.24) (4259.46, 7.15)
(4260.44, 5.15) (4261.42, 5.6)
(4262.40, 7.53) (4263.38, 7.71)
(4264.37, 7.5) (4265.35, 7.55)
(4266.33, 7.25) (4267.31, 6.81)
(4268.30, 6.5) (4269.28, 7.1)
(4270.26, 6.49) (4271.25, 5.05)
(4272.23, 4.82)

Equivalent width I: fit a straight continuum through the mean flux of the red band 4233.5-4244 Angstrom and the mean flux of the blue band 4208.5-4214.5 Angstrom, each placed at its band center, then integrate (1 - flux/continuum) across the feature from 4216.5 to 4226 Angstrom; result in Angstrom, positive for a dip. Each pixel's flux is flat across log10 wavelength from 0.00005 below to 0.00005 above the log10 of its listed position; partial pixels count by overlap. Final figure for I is 0.6 Angstrom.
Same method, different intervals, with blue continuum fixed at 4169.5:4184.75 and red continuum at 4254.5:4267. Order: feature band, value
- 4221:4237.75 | 1.2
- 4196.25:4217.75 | -0.3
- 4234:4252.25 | 0.5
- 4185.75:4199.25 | 0.3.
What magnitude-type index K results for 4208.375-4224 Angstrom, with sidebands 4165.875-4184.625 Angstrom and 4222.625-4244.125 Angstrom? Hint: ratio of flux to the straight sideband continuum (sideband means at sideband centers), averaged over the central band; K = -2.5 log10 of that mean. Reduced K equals -0.11 mag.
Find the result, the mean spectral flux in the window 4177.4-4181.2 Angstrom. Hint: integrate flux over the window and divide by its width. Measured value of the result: 7.39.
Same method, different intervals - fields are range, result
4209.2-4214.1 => 7.81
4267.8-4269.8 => 6.79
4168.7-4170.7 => 8.27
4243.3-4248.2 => 7.35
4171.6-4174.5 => 6.36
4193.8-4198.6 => 6.81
